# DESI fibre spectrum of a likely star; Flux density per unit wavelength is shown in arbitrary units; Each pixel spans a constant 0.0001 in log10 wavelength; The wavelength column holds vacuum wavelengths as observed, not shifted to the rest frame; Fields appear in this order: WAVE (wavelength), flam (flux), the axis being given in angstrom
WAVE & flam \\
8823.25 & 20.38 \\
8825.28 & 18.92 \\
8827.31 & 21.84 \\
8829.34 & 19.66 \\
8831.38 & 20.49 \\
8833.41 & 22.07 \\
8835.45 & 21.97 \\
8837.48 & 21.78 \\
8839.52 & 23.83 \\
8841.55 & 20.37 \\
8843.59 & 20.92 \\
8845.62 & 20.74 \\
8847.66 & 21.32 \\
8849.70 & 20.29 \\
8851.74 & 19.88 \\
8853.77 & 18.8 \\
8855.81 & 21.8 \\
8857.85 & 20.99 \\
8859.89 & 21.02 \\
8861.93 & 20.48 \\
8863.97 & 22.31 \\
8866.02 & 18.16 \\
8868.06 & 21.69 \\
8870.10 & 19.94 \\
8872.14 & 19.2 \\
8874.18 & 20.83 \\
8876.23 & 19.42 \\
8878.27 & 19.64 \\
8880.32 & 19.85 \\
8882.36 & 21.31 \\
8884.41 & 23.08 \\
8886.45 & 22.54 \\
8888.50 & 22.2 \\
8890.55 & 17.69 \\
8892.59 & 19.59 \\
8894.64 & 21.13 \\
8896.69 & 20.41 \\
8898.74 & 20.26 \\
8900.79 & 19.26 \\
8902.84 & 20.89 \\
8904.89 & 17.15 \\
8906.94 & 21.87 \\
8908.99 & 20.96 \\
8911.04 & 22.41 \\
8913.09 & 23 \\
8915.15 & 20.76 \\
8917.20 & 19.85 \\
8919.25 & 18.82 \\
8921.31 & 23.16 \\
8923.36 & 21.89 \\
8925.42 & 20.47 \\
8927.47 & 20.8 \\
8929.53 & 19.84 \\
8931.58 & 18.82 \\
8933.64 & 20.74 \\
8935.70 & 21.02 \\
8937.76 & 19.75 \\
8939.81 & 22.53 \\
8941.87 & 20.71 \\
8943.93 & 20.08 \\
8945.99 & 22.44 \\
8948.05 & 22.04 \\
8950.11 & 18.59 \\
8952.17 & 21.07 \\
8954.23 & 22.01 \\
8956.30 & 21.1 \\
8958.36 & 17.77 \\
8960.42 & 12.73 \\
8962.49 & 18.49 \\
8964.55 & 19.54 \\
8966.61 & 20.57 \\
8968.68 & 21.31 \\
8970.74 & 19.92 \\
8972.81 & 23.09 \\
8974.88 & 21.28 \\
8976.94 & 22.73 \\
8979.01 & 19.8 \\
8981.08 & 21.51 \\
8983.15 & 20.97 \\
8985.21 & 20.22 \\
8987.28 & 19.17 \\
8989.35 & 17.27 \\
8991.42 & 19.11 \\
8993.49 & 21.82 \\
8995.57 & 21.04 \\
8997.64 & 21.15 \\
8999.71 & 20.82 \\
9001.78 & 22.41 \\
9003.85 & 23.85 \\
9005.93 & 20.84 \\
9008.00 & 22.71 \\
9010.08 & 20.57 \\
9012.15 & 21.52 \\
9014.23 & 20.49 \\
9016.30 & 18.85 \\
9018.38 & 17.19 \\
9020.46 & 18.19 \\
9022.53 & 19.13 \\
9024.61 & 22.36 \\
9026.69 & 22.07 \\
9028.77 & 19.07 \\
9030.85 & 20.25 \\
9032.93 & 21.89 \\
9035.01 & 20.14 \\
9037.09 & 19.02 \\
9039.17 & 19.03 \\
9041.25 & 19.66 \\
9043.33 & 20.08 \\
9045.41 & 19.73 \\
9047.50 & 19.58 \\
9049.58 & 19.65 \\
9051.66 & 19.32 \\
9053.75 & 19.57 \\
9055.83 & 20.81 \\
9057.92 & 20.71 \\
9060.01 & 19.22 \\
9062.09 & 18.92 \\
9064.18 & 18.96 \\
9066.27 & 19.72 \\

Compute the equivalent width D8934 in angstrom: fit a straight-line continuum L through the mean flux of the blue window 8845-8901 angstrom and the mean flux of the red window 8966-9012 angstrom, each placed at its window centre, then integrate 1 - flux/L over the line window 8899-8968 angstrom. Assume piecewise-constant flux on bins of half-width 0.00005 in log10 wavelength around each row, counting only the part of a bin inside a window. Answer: 1.4 angstrom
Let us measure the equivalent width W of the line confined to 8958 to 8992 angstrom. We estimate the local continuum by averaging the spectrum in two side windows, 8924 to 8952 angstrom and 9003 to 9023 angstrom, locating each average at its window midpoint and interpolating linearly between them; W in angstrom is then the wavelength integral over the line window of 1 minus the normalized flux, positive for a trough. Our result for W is 1.17 angstrom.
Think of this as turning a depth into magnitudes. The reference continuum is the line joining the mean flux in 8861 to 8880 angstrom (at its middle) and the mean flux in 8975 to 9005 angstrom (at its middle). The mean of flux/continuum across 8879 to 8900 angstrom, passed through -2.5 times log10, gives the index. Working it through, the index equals -0.03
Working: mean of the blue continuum 20.2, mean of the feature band 20.8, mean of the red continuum 20.9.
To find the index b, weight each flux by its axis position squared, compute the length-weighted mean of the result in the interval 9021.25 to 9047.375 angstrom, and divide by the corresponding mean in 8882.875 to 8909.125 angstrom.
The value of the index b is 1.01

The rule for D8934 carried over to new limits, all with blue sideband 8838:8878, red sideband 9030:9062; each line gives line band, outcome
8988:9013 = -1.3 angstrom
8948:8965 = 1.0 angstrom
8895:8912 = 0.0 angstrom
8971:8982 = -0.8 angstrom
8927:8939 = 0.1 angstrom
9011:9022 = 0.4 angstrom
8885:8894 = -0.1 angstrom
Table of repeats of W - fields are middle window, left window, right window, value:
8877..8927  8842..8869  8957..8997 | -0.9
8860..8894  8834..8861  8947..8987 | 0.6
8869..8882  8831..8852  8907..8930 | 0.8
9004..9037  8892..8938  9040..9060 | -0.6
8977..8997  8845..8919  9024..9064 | 0.0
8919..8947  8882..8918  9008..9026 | -0.4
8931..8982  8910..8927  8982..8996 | 0.3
